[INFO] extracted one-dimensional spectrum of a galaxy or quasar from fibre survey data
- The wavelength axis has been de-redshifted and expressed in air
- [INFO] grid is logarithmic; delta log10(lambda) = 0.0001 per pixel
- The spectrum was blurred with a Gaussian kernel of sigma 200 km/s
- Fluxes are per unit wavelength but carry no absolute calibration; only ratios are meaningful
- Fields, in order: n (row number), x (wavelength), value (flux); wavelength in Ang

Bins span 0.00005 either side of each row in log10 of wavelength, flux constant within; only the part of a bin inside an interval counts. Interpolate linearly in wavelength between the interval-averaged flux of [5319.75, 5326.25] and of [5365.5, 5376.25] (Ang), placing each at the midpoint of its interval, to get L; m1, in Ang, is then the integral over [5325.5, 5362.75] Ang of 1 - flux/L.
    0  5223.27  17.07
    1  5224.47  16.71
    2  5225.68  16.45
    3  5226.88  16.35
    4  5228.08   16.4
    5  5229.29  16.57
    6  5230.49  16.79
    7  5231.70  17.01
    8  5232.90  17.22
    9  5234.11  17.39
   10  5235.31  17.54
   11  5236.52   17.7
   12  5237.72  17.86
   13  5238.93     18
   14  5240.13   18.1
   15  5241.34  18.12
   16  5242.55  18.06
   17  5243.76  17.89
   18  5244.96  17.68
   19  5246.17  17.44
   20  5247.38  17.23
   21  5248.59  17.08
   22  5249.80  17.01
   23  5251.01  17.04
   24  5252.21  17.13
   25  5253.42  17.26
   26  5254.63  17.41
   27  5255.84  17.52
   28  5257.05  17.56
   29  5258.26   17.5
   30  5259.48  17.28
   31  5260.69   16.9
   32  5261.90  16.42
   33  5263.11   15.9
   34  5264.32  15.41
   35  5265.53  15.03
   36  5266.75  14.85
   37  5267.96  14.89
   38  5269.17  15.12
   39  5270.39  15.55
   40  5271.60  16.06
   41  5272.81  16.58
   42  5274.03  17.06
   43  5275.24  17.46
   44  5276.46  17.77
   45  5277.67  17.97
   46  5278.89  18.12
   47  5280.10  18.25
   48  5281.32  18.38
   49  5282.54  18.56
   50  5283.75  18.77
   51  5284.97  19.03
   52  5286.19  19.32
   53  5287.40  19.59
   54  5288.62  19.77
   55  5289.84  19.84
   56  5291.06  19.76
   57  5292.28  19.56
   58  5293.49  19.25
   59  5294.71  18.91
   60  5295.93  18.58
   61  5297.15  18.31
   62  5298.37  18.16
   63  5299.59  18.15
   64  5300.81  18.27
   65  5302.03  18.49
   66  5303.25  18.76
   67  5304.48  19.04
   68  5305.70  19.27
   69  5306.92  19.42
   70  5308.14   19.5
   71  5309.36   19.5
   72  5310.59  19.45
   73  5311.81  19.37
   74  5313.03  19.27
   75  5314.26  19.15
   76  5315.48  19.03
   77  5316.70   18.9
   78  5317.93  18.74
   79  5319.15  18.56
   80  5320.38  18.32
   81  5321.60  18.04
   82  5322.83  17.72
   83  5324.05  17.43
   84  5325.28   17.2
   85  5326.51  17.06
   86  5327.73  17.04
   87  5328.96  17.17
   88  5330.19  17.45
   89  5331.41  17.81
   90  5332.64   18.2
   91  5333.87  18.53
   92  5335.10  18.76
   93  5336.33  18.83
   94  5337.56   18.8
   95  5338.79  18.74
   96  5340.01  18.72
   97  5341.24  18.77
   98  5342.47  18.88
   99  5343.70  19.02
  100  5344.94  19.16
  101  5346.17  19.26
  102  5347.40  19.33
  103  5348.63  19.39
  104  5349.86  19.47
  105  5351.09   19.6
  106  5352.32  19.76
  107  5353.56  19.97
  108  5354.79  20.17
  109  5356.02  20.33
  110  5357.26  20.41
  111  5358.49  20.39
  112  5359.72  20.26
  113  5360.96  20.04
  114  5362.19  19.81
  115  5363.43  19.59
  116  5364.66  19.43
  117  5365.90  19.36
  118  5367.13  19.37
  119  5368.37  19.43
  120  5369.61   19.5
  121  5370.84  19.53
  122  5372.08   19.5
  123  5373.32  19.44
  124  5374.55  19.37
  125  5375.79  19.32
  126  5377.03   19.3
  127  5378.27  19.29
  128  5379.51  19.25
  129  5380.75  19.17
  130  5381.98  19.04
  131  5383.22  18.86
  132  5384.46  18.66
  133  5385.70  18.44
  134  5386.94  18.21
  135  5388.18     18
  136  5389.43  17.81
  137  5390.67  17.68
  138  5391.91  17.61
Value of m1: -1.11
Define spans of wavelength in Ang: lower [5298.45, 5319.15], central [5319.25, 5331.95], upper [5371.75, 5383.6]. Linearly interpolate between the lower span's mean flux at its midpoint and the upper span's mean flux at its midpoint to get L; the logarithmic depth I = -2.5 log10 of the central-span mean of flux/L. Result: 0.09 mag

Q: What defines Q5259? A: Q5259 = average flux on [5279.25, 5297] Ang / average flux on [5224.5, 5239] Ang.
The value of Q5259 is 1.12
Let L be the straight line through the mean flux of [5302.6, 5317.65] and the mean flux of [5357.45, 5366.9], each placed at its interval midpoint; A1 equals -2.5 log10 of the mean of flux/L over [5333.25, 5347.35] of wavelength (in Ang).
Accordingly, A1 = 0.04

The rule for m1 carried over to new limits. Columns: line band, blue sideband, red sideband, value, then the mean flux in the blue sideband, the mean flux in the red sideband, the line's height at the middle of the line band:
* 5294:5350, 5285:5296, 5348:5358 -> 3.0 Ang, 19.4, 19.9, 19.7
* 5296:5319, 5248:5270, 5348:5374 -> -1.1 Ang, 16.5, 19.8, 18.1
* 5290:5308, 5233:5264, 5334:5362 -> -0.5 Ang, 17.4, 19.4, 18.4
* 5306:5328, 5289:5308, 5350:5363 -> 0.8 Ang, 18.9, 20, 19.3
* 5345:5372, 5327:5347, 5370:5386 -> -1.3 Ang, 18.4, 19.2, 18.8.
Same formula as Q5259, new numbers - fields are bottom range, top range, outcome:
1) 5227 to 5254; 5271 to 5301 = 1.06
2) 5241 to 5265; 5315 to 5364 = 1.10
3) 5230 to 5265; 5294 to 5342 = 1.07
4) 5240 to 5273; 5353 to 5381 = 1.17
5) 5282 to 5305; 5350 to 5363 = 1.06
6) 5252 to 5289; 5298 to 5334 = 1.07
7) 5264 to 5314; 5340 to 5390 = 1.06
